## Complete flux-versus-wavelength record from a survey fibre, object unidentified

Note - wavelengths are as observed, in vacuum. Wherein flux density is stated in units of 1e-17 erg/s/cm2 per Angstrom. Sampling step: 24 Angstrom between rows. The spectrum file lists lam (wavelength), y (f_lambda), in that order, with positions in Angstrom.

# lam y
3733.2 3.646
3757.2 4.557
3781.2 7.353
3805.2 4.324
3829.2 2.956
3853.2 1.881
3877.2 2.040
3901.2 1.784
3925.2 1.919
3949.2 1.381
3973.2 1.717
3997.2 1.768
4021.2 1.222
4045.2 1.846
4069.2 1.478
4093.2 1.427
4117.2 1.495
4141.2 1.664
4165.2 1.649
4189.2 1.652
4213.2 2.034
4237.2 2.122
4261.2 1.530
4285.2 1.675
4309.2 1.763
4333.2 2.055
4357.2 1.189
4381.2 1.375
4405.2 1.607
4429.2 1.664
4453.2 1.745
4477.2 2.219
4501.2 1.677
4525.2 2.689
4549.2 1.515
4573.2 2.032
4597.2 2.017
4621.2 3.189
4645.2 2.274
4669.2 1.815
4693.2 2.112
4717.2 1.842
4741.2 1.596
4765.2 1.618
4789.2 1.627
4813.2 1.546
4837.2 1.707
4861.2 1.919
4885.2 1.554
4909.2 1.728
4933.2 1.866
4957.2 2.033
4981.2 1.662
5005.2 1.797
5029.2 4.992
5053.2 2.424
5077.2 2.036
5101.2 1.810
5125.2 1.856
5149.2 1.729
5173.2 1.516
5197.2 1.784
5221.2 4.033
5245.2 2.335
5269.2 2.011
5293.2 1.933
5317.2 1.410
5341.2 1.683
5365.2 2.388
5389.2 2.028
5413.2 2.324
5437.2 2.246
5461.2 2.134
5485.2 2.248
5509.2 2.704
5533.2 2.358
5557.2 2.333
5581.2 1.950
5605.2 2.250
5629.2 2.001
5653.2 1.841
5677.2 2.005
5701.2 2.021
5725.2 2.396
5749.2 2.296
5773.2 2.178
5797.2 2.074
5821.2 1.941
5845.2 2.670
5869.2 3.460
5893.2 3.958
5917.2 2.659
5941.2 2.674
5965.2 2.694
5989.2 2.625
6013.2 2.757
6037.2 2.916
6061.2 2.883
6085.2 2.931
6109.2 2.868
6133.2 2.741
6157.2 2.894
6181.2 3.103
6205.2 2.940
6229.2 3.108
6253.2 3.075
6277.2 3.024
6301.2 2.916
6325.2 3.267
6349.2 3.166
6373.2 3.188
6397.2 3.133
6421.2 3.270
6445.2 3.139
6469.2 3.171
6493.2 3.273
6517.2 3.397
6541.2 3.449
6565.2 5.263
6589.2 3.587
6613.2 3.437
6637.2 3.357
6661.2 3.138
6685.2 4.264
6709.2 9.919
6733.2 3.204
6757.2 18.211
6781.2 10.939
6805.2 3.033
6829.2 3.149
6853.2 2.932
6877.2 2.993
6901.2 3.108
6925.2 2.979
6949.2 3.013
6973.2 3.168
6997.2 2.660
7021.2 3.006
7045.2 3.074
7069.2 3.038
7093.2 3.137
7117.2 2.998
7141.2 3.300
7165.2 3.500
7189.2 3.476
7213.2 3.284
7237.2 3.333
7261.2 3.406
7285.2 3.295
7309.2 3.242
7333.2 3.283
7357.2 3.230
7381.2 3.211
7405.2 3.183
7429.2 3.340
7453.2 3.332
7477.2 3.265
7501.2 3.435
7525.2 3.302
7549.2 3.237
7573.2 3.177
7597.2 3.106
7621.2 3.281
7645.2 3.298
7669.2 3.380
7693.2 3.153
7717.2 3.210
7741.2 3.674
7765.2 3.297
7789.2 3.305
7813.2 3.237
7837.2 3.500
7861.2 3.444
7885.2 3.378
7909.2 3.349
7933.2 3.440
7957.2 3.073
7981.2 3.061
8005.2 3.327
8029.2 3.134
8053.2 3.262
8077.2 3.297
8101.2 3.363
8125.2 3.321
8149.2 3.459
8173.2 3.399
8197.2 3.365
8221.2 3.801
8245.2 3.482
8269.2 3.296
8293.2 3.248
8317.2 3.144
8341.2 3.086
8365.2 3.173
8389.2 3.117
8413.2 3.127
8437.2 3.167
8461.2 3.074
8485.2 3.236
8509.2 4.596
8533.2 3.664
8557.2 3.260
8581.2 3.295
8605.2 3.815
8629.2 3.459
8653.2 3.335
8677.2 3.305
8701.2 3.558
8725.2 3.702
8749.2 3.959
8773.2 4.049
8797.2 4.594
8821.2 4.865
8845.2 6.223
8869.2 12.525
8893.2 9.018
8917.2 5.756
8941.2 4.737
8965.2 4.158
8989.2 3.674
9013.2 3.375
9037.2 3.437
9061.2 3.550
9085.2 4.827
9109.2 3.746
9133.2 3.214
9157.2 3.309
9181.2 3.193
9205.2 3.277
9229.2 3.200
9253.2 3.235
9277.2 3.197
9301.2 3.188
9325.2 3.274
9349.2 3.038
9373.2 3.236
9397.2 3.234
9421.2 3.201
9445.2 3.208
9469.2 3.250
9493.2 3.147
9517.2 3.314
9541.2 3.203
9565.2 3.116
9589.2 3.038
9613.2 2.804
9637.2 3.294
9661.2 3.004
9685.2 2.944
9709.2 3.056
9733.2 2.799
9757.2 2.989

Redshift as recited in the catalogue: 0.35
